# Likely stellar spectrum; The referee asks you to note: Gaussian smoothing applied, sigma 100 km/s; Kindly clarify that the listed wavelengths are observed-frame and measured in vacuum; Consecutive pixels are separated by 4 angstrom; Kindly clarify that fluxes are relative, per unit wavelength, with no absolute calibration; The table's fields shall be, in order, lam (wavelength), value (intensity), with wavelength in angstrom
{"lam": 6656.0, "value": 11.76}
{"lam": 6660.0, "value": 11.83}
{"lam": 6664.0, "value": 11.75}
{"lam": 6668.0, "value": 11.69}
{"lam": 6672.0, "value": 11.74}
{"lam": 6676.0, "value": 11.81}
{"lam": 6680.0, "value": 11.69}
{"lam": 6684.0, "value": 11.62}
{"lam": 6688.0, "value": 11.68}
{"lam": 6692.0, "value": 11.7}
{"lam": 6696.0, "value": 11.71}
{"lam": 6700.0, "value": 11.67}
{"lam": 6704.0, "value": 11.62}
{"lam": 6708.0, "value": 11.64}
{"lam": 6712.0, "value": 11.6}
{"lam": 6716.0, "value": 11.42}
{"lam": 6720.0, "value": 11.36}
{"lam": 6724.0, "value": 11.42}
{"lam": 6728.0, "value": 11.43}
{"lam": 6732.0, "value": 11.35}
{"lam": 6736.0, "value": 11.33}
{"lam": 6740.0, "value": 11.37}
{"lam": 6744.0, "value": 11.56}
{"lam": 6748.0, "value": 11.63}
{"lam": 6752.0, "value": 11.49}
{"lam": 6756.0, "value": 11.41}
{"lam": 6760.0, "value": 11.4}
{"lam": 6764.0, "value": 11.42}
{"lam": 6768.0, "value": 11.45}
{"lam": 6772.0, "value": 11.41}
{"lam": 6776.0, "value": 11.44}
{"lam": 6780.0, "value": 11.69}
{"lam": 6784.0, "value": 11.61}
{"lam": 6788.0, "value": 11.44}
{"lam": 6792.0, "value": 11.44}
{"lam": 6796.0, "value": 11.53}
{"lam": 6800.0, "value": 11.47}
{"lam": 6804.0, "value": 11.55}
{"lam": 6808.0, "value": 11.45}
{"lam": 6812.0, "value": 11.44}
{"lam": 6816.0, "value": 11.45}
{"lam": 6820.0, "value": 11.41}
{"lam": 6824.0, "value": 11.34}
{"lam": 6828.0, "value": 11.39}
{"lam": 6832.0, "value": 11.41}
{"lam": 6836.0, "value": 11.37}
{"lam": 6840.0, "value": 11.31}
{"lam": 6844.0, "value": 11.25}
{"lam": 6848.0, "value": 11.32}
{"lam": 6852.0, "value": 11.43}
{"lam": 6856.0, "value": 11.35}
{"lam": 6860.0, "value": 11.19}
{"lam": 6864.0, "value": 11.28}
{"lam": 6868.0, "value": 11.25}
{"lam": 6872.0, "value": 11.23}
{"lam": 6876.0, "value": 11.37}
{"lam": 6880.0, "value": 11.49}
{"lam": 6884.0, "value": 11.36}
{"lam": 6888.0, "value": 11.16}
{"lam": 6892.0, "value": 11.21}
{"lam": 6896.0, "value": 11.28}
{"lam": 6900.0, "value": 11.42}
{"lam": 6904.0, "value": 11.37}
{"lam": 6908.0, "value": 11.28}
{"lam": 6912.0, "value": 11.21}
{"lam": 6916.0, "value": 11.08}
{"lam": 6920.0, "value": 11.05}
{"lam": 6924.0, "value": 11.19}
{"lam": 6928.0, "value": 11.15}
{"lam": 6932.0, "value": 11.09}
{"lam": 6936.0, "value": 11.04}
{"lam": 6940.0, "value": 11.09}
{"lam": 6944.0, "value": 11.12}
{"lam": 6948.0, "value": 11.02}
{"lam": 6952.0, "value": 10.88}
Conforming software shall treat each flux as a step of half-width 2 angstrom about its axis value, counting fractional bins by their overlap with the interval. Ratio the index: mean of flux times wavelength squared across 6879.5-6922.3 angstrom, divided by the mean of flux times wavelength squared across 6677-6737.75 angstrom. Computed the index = 1.03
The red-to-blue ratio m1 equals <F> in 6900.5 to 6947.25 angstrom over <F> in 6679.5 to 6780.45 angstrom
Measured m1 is 0.97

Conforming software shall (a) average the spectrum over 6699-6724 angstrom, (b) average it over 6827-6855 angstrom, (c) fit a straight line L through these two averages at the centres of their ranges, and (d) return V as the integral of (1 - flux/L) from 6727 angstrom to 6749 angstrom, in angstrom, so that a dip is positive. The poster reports 0.1 angstrom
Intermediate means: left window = 11.5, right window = 11.4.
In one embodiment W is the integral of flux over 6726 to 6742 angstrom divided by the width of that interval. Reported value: 11.4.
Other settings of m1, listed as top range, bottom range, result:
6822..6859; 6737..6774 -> 0.99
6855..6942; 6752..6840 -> 0.98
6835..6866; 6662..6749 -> 0.98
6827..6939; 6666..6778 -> 0.98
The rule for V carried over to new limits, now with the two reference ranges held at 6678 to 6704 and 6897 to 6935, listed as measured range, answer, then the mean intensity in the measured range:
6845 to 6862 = 0.0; 11.3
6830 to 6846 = 0.0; 11.3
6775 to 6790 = -0.1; 11.6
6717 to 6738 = 0.4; 11.4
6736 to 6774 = 0.3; 11.5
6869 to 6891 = -0.1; 11.3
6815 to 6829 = 0.0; 11.4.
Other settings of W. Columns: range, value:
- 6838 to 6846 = 11.3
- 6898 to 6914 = 11.3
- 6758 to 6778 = 11.4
